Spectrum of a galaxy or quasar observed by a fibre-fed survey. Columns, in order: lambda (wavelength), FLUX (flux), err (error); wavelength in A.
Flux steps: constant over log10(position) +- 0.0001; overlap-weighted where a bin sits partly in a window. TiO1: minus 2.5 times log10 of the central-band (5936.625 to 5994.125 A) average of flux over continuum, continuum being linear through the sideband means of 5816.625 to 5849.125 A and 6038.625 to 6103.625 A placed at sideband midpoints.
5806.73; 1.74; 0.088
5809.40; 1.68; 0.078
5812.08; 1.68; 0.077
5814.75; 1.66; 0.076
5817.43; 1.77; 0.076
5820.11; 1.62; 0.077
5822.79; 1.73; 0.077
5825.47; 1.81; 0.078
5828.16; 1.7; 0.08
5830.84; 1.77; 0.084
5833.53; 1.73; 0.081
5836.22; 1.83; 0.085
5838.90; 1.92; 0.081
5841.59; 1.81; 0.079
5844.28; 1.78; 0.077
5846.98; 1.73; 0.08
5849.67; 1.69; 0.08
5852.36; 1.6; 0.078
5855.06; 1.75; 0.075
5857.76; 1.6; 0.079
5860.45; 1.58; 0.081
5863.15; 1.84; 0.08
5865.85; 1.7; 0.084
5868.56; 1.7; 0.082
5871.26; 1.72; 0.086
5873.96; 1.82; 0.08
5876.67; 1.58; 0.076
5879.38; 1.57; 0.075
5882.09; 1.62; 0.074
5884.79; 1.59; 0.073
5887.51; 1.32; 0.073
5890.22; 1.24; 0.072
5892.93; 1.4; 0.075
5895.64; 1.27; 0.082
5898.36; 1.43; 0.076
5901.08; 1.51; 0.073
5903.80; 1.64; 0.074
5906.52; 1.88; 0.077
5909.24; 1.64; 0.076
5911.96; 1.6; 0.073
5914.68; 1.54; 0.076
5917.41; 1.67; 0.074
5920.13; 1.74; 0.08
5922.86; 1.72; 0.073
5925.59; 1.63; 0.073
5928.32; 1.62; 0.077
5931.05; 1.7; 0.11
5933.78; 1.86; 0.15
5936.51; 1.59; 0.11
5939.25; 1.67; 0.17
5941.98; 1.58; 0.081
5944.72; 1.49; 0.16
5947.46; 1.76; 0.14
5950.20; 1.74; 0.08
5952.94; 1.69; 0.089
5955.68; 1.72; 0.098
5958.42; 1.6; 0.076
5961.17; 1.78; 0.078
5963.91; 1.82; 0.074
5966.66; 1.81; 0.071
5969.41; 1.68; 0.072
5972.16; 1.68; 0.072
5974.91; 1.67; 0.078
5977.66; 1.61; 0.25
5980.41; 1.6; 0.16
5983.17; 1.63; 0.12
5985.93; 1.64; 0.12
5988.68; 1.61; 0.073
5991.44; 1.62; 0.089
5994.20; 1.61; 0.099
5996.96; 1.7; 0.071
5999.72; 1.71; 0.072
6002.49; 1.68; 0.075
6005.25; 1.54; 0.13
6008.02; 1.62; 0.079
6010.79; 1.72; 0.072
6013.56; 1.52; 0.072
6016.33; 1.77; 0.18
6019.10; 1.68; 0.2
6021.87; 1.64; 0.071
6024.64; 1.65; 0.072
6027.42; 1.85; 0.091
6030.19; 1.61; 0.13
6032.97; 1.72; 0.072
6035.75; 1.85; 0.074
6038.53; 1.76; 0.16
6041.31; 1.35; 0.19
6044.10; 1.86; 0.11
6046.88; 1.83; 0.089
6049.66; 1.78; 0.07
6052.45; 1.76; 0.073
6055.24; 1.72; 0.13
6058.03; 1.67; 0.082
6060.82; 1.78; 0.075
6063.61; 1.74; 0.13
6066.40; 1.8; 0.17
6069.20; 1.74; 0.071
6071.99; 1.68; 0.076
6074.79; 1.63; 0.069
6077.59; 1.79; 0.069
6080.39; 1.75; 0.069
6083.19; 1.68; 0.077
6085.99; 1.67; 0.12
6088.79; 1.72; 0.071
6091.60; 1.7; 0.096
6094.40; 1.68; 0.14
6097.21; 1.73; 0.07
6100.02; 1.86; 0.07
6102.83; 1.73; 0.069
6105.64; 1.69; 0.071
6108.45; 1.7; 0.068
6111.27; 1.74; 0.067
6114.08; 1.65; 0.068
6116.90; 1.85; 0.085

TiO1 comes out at 0.05 mag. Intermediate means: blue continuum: 1.76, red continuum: 1.72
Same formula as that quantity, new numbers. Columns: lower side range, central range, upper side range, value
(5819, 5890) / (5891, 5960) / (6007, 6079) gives 0.048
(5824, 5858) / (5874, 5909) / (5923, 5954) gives 0.127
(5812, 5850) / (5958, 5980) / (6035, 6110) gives 0.020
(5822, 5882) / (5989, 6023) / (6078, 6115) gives 0.045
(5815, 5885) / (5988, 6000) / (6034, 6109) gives 0.049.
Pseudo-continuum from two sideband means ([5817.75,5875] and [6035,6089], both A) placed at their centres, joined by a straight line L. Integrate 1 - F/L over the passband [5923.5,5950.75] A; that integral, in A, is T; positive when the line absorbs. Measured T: 1.1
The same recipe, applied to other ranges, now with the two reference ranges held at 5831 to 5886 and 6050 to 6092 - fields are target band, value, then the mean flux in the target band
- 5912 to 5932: 0.7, 1.66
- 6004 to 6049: 0.9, 1.69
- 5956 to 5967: -0.2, 1.74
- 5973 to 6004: 1.3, 1.64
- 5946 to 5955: -0.1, 1.73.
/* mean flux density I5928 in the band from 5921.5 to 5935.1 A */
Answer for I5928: 1.71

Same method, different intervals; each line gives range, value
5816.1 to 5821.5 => 1.7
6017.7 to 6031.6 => 1.69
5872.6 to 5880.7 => 1.66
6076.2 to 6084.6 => 1.74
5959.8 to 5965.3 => 1.8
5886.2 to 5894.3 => 1.32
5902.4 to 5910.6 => 1.72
